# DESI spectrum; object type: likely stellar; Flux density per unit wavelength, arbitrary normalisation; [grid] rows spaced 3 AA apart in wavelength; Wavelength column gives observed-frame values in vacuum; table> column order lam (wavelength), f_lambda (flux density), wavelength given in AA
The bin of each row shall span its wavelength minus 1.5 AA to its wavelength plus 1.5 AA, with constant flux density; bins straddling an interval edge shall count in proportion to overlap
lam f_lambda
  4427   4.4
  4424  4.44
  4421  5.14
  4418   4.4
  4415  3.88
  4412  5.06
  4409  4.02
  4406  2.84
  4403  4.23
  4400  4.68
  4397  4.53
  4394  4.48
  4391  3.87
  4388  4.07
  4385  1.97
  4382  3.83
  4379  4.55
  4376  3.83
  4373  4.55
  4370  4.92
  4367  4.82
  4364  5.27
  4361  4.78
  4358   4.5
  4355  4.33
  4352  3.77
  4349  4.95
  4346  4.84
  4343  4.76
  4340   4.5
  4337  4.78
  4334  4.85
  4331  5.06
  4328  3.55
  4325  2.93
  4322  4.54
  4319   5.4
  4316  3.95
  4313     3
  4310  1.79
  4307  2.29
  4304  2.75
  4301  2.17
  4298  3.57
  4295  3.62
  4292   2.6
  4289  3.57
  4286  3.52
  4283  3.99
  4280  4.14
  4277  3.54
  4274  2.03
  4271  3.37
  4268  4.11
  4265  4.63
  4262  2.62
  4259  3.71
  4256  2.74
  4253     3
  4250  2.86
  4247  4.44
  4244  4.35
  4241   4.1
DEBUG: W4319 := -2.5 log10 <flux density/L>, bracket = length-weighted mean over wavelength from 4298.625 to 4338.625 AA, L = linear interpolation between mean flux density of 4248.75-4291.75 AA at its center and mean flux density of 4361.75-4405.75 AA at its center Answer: 0.04 mag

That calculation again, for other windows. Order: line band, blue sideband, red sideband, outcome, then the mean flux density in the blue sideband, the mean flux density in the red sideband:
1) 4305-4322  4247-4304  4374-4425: 0.063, 3.34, 4.11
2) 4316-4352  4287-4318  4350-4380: -0.197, 2.98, 4.54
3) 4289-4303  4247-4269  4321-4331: 0.200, 3.44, 3.84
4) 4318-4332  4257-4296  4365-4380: -0.054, 3.48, 4.56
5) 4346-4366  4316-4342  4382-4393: -0.168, 4.43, 3.43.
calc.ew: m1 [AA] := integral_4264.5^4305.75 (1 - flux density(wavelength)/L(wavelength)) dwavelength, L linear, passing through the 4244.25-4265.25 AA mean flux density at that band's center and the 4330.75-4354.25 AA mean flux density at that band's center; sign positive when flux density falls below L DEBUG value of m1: 4.9 AA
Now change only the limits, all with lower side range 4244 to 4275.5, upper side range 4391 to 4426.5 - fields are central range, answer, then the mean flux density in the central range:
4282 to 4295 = 0.6 AA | 3.42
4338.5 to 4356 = -2.6 AA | 4.53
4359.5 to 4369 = -2.1 AA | 4.95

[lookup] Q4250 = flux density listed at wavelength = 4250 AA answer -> 2.86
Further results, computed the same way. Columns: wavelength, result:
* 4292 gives 2.6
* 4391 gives 3.87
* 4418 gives 4.4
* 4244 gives 4.35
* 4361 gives 4.78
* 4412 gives 5.06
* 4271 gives 3.37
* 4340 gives 4.5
